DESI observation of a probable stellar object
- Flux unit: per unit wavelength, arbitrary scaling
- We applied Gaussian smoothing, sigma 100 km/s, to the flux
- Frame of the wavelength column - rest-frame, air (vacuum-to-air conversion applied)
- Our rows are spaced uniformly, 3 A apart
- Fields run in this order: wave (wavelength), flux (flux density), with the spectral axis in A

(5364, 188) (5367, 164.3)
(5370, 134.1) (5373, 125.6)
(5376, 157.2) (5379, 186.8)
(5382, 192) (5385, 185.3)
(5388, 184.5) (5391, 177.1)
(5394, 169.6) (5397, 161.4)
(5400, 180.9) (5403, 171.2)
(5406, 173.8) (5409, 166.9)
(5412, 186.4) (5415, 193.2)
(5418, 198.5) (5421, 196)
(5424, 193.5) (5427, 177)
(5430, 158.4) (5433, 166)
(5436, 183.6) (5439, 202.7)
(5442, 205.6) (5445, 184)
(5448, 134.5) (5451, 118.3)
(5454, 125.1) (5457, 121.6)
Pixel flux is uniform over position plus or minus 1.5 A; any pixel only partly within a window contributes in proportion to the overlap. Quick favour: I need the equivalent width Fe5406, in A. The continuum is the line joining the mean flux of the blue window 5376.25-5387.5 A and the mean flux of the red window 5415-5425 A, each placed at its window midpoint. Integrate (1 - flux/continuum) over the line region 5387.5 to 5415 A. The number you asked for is 2.1 A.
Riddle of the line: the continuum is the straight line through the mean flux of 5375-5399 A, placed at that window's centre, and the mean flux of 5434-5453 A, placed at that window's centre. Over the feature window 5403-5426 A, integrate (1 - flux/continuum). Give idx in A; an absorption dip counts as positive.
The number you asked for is -1.6 A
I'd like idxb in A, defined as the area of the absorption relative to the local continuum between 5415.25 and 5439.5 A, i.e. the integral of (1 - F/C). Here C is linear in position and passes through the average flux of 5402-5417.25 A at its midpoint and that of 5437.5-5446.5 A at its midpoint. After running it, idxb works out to 0.6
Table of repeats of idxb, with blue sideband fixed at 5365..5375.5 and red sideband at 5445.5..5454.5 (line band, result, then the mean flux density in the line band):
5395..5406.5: -2.57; 172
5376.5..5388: -3.35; 185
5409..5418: -3.20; 187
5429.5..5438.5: -2.62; 174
